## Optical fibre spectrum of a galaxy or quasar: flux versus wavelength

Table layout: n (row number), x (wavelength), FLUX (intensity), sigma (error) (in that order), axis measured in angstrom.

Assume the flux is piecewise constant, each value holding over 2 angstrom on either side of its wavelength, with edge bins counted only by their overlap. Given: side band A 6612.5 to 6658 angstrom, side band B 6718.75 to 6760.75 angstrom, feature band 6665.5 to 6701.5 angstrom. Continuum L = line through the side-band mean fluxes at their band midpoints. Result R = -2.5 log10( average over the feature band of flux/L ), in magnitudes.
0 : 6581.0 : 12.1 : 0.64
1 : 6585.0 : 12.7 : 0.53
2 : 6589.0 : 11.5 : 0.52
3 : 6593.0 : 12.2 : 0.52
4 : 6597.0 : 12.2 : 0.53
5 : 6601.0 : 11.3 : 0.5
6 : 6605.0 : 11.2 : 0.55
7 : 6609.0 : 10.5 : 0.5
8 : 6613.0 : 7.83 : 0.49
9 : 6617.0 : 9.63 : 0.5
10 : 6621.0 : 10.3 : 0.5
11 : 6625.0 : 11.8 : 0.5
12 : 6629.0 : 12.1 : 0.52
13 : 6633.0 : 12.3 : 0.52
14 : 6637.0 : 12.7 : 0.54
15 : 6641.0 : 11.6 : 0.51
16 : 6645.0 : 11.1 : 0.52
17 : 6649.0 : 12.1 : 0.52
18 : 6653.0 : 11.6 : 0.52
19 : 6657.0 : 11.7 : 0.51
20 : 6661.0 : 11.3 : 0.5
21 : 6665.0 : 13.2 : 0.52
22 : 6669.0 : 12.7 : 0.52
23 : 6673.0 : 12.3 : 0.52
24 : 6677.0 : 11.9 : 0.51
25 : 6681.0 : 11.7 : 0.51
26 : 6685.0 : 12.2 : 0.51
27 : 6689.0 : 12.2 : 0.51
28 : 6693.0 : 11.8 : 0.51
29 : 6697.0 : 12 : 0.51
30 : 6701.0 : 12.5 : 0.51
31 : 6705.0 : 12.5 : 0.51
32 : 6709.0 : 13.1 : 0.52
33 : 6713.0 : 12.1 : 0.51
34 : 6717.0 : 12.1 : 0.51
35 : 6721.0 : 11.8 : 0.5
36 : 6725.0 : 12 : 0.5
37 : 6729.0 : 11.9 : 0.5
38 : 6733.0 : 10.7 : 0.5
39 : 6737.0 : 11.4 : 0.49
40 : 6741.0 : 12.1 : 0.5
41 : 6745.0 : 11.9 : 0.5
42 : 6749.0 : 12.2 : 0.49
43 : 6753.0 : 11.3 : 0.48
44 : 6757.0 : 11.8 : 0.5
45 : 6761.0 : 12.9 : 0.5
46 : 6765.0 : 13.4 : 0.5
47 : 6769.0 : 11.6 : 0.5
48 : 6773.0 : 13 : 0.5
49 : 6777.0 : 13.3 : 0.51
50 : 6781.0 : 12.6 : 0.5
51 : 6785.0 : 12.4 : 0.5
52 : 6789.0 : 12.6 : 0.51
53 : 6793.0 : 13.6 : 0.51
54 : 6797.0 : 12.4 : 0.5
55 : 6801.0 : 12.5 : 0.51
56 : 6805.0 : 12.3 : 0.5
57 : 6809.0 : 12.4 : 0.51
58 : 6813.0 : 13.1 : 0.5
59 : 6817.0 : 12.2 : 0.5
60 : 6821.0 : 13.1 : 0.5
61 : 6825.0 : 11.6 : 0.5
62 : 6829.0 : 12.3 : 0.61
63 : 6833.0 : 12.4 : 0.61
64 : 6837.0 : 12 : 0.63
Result -0.06 mag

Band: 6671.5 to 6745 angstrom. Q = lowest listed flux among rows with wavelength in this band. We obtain 10.7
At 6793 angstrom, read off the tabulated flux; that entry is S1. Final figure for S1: 13.6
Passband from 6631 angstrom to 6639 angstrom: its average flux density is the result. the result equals 12.5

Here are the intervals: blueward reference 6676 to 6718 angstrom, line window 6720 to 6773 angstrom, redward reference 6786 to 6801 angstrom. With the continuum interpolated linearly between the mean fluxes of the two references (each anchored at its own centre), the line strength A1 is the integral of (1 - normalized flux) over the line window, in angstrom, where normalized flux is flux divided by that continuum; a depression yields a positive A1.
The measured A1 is 2.3 angstrom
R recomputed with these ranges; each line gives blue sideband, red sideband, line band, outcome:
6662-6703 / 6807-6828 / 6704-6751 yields 0.03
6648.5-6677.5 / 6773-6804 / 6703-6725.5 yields 0.01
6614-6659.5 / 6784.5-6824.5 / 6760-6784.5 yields -0.03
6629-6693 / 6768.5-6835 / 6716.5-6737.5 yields 0.06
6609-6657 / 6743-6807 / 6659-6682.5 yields -0.06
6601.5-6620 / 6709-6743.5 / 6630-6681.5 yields -0.13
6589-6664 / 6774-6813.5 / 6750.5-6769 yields 0.01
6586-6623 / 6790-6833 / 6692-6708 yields -0.06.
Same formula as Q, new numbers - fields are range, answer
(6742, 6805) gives 11.3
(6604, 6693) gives 7.83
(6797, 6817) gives 12.2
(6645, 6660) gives 11.1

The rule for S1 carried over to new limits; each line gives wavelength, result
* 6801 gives 12.5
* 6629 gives 12.1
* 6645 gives 11.1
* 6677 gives 11.9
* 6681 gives 11.7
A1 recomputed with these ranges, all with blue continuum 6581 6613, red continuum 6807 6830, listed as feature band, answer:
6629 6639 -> -0.7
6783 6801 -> -0.6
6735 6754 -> 0.5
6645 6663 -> 0.1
